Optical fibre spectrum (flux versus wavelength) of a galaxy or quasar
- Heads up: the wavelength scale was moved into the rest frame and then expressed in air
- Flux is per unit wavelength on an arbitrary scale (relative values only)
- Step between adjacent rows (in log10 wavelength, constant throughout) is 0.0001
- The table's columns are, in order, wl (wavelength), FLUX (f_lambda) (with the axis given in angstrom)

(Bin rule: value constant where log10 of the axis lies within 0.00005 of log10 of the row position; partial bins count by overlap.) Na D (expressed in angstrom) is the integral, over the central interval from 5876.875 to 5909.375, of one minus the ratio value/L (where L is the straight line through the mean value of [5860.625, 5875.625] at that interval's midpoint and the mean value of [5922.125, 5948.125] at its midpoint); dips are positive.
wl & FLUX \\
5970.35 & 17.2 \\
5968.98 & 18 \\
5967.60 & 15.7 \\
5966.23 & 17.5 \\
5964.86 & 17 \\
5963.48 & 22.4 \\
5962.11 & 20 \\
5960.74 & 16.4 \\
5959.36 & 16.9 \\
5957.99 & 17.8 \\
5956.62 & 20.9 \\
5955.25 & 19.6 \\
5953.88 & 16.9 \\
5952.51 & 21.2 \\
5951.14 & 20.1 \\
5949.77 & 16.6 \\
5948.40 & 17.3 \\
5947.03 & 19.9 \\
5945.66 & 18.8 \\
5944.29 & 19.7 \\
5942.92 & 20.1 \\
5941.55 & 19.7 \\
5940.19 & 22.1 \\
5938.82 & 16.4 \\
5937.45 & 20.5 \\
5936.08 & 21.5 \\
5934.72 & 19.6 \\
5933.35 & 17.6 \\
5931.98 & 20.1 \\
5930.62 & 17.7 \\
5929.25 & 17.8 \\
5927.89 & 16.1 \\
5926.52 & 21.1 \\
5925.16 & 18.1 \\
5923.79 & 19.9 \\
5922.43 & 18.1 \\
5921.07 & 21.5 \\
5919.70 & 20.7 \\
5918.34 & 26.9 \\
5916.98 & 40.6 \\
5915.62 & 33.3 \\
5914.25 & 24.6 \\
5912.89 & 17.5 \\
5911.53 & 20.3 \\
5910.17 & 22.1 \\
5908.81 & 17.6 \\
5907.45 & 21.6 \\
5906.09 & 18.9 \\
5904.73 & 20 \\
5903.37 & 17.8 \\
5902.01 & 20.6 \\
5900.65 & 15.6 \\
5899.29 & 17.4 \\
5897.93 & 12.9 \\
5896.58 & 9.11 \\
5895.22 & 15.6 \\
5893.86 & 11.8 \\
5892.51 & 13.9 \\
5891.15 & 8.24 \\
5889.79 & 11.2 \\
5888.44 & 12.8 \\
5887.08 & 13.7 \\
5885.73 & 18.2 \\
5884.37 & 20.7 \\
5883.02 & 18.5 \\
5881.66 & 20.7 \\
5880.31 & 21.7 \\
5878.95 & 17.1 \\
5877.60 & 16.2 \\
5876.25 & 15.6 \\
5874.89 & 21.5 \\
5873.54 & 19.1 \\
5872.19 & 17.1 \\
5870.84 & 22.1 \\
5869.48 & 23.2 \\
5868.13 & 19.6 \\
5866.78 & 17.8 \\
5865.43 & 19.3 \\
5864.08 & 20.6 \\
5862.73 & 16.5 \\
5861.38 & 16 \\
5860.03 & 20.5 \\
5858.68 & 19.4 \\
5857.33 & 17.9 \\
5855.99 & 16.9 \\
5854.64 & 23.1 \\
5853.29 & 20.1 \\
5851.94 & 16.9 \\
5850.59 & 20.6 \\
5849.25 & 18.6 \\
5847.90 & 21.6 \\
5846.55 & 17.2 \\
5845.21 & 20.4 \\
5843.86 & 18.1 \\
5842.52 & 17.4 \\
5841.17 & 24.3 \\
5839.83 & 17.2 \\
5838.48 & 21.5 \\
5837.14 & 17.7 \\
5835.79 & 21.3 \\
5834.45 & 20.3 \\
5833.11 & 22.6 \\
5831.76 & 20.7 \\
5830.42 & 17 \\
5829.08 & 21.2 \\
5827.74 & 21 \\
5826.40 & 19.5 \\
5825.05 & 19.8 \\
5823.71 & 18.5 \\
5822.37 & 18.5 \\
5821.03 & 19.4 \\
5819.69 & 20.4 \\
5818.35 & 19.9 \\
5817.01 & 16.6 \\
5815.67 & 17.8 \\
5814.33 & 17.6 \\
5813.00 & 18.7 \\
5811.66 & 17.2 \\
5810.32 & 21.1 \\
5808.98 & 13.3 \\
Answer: 5.0 angstrom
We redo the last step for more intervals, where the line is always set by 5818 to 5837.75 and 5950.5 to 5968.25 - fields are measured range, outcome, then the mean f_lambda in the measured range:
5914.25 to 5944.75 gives -4.0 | 21.4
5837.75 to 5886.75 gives 0.8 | 19.2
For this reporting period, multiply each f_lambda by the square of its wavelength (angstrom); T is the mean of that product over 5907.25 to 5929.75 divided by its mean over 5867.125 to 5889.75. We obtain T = 1.23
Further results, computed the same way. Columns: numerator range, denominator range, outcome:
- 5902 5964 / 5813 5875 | 1.08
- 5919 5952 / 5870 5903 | 1.20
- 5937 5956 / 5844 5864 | 1.04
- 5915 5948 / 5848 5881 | 1.13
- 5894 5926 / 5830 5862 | 1.07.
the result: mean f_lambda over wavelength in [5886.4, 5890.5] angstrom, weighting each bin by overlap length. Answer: 12.6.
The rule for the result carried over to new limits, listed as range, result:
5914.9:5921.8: 28.5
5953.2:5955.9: 18.2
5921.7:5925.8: 18.7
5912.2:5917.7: 29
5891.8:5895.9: 13.7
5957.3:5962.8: 17.8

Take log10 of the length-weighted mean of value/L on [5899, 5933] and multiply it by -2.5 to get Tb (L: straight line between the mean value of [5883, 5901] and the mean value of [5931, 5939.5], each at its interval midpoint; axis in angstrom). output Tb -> -0.24 mag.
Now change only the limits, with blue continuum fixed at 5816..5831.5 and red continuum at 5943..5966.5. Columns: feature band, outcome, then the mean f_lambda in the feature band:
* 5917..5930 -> -0.12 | 21.1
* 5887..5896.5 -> 0.49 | 12.2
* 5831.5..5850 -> -0.04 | 19.9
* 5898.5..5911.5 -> 0.00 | 19.1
